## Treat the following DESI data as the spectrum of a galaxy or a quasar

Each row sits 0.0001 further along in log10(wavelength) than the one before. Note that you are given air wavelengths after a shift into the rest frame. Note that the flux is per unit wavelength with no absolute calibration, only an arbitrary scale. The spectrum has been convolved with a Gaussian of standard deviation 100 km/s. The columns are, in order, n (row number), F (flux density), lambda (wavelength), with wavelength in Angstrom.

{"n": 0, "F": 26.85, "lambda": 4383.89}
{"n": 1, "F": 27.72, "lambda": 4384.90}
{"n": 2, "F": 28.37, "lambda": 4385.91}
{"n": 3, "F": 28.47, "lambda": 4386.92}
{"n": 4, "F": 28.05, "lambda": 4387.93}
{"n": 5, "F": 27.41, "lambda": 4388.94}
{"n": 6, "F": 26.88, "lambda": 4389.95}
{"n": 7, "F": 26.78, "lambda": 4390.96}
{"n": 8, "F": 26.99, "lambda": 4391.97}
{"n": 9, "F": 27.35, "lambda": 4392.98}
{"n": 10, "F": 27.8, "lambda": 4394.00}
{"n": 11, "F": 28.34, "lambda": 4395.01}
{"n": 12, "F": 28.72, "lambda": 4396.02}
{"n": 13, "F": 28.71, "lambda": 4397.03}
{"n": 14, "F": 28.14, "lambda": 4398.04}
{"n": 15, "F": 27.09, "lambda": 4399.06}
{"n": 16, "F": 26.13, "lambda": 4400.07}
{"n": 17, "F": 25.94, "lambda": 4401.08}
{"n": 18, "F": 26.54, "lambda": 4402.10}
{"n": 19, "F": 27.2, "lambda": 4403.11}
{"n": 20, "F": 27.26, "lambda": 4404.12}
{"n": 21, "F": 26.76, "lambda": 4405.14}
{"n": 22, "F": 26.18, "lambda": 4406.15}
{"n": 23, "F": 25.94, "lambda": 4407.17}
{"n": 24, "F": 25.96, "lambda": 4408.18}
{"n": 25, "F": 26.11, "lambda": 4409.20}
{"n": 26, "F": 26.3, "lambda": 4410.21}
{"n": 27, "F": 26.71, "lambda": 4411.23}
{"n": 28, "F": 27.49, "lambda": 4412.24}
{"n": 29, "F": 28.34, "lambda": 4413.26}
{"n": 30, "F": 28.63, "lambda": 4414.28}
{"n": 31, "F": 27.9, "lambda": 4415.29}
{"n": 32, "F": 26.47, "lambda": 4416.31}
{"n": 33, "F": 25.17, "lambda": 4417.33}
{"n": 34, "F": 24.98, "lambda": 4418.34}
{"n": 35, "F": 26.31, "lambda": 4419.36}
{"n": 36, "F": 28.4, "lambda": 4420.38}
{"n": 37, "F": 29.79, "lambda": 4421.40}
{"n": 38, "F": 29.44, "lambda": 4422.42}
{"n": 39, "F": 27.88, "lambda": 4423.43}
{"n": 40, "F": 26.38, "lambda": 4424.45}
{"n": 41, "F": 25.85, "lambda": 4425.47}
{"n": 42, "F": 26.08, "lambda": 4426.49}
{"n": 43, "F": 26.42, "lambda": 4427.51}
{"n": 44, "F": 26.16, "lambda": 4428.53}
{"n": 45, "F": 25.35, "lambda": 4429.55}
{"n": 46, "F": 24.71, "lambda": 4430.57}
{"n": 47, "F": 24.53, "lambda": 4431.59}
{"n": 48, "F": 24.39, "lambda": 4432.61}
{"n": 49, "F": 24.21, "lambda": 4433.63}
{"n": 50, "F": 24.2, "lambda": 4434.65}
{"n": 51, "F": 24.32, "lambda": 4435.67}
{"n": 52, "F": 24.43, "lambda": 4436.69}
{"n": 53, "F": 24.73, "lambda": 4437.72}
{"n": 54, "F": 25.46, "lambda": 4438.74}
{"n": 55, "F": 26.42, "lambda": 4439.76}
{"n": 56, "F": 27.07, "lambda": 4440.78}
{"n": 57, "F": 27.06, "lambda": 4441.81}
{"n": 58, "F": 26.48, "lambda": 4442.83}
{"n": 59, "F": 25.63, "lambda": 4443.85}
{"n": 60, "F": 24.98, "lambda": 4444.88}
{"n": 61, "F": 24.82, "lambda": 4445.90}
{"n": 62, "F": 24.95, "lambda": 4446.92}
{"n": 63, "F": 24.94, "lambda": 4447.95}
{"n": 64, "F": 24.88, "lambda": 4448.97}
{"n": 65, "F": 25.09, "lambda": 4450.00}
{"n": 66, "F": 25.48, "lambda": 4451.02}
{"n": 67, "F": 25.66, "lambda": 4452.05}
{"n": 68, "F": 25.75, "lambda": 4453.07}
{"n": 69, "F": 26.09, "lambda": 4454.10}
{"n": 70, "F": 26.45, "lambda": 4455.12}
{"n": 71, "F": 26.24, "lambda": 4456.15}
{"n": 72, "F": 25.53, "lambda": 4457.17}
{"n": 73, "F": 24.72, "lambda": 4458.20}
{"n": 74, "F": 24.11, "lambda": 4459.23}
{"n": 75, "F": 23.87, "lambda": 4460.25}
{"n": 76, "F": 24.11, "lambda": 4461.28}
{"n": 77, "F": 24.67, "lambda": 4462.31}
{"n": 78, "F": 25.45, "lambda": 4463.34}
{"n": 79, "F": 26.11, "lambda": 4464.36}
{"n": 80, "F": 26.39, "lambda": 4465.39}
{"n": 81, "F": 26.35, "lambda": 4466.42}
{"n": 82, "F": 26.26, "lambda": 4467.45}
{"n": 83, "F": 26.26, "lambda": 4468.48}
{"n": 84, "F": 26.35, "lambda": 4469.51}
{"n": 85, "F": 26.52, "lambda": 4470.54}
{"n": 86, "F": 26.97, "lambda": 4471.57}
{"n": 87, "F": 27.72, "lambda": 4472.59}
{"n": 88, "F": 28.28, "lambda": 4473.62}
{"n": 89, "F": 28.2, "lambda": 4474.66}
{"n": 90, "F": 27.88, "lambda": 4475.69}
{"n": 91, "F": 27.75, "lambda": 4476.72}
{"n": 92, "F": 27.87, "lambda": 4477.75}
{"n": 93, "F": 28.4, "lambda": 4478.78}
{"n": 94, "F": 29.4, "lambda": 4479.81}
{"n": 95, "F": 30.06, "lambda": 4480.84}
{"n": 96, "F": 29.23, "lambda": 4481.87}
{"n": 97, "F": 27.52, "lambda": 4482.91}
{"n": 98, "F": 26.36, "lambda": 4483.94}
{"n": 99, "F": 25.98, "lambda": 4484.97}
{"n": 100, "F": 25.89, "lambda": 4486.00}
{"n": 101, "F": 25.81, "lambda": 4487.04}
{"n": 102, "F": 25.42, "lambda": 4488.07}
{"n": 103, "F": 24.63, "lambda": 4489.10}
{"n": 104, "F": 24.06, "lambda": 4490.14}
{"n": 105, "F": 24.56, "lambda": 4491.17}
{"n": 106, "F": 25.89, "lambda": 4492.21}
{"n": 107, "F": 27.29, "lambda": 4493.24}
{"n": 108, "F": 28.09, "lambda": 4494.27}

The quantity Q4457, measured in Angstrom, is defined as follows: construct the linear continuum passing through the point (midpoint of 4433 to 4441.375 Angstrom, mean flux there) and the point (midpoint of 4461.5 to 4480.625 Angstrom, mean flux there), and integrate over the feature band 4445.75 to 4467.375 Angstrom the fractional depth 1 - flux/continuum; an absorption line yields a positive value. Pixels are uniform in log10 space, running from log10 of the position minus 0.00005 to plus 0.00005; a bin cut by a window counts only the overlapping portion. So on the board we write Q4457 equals 0.7 Angstrom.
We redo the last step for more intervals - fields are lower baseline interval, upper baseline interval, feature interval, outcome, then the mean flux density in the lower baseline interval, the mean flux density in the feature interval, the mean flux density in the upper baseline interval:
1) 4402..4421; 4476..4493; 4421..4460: 1.65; 26.8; 25.7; 26.8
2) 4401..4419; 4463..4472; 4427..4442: 0.71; 26.7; 25.3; 26.3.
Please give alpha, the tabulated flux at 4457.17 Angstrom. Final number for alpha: 25.53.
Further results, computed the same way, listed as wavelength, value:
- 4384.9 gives 27.72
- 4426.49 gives 26.08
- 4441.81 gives 27.06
